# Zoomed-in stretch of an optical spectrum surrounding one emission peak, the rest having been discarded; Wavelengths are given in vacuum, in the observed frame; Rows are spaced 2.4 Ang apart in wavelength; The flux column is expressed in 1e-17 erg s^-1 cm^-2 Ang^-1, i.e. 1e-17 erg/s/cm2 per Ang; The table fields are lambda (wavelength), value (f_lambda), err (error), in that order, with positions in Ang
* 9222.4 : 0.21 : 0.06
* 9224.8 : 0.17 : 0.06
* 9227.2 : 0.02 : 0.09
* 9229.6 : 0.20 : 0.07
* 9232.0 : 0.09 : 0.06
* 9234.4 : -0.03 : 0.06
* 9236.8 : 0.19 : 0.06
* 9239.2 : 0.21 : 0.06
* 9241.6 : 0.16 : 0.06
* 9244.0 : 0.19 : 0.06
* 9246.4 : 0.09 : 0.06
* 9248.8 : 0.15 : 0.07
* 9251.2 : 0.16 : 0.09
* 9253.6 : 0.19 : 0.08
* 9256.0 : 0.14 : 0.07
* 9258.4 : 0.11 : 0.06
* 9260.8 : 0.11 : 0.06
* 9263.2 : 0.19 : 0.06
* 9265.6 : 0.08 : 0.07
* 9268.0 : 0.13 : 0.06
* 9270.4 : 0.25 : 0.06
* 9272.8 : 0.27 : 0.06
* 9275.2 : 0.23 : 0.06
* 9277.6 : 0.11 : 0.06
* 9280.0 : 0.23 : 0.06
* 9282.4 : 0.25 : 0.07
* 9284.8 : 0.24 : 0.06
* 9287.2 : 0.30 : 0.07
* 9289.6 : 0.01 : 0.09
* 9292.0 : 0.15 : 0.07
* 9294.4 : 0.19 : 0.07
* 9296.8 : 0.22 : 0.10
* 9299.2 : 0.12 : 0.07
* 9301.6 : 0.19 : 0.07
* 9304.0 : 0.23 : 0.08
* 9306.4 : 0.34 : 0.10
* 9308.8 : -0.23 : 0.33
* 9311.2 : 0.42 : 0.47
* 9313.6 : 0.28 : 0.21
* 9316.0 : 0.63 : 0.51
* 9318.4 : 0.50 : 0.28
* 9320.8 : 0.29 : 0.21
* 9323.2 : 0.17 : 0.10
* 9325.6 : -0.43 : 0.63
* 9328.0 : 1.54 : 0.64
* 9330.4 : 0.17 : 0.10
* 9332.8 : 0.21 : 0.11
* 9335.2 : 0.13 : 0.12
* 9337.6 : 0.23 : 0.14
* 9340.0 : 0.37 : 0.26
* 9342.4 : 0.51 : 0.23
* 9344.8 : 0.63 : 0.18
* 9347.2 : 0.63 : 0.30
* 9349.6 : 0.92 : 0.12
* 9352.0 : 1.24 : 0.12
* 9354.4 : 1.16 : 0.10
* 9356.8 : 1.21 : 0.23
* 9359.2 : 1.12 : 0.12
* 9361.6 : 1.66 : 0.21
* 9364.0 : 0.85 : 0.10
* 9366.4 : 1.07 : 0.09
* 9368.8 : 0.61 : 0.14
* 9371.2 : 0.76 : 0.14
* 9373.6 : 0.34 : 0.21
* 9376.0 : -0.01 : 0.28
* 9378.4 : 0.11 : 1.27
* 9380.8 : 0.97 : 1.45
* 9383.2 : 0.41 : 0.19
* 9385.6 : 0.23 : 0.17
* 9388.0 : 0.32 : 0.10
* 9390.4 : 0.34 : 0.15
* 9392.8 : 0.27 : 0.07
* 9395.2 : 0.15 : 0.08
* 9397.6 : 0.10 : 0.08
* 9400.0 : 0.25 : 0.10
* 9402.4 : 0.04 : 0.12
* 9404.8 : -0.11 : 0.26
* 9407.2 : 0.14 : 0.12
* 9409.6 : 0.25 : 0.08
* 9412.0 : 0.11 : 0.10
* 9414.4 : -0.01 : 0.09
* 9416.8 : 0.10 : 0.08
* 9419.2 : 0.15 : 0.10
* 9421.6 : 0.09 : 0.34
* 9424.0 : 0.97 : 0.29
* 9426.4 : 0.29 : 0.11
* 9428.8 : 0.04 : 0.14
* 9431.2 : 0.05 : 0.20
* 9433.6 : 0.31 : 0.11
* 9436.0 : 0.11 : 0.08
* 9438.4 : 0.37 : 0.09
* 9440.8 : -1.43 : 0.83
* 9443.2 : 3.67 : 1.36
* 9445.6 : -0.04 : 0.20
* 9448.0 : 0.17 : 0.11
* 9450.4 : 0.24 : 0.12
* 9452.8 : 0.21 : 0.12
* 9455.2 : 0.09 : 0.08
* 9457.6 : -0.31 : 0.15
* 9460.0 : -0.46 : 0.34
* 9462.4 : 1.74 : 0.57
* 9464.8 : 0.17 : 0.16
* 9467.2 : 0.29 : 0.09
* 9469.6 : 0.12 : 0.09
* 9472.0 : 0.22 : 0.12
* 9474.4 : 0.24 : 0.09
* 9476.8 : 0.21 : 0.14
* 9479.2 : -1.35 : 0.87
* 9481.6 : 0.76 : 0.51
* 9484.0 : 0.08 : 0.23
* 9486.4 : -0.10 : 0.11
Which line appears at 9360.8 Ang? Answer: [O II] 3727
